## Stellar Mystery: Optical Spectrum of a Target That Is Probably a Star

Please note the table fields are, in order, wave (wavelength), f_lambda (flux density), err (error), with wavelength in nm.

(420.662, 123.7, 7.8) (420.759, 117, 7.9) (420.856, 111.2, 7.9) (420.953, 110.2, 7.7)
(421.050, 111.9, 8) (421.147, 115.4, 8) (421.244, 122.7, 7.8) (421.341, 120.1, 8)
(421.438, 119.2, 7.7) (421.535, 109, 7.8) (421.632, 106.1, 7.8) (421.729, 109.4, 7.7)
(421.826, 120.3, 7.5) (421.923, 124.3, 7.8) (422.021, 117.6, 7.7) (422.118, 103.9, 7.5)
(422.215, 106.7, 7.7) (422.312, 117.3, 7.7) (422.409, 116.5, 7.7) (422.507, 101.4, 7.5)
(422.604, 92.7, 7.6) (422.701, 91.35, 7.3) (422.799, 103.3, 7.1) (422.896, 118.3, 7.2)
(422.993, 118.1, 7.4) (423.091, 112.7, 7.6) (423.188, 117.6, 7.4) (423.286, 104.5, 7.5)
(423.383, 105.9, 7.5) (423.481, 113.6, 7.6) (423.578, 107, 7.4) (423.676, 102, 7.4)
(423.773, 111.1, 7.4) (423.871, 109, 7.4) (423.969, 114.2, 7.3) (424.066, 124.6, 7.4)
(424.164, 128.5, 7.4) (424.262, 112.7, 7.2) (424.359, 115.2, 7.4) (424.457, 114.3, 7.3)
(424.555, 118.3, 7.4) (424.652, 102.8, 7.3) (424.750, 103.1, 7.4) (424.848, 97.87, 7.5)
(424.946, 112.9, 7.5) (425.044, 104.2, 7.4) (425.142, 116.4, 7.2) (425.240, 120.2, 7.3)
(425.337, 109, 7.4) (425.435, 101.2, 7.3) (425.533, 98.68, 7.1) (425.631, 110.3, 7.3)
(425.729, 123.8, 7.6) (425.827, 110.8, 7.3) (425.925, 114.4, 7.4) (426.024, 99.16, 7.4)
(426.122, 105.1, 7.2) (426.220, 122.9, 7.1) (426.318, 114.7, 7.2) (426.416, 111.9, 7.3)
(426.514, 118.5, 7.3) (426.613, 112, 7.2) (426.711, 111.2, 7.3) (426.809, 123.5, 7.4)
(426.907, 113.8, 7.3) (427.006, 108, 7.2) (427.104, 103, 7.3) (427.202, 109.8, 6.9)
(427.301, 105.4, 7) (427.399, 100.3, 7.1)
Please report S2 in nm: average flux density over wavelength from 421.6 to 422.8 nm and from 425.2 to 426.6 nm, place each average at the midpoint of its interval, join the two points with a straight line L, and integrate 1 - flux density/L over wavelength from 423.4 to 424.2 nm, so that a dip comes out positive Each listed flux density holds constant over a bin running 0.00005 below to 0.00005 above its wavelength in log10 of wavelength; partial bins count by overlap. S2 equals -0.02 nm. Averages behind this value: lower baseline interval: 109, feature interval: 113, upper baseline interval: 111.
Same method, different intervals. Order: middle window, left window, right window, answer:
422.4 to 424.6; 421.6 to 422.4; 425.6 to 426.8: 0.050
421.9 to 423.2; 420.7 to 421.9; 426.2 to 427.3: 0.053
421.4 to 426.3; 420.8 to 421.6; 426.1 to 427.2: 0.140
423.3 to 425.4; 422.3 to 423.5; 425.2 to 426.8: -0.028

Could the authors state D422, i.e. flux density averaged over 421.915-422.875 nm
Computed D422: 107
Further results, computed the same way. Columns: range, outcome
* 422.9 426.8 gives 112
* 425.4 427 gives 112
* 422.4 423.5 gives 107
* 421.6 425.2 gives 111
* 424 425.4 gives 113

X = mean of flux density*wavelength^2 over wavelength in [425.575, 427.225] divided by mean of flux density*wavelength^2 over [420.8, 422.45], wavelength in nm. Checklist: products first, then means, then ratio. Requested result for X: 1.0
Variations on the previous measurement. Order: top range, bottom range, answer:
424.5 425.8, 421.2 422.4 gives 0.97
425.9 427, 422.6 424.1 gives 1.05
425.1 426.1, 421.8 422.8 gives 1.03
